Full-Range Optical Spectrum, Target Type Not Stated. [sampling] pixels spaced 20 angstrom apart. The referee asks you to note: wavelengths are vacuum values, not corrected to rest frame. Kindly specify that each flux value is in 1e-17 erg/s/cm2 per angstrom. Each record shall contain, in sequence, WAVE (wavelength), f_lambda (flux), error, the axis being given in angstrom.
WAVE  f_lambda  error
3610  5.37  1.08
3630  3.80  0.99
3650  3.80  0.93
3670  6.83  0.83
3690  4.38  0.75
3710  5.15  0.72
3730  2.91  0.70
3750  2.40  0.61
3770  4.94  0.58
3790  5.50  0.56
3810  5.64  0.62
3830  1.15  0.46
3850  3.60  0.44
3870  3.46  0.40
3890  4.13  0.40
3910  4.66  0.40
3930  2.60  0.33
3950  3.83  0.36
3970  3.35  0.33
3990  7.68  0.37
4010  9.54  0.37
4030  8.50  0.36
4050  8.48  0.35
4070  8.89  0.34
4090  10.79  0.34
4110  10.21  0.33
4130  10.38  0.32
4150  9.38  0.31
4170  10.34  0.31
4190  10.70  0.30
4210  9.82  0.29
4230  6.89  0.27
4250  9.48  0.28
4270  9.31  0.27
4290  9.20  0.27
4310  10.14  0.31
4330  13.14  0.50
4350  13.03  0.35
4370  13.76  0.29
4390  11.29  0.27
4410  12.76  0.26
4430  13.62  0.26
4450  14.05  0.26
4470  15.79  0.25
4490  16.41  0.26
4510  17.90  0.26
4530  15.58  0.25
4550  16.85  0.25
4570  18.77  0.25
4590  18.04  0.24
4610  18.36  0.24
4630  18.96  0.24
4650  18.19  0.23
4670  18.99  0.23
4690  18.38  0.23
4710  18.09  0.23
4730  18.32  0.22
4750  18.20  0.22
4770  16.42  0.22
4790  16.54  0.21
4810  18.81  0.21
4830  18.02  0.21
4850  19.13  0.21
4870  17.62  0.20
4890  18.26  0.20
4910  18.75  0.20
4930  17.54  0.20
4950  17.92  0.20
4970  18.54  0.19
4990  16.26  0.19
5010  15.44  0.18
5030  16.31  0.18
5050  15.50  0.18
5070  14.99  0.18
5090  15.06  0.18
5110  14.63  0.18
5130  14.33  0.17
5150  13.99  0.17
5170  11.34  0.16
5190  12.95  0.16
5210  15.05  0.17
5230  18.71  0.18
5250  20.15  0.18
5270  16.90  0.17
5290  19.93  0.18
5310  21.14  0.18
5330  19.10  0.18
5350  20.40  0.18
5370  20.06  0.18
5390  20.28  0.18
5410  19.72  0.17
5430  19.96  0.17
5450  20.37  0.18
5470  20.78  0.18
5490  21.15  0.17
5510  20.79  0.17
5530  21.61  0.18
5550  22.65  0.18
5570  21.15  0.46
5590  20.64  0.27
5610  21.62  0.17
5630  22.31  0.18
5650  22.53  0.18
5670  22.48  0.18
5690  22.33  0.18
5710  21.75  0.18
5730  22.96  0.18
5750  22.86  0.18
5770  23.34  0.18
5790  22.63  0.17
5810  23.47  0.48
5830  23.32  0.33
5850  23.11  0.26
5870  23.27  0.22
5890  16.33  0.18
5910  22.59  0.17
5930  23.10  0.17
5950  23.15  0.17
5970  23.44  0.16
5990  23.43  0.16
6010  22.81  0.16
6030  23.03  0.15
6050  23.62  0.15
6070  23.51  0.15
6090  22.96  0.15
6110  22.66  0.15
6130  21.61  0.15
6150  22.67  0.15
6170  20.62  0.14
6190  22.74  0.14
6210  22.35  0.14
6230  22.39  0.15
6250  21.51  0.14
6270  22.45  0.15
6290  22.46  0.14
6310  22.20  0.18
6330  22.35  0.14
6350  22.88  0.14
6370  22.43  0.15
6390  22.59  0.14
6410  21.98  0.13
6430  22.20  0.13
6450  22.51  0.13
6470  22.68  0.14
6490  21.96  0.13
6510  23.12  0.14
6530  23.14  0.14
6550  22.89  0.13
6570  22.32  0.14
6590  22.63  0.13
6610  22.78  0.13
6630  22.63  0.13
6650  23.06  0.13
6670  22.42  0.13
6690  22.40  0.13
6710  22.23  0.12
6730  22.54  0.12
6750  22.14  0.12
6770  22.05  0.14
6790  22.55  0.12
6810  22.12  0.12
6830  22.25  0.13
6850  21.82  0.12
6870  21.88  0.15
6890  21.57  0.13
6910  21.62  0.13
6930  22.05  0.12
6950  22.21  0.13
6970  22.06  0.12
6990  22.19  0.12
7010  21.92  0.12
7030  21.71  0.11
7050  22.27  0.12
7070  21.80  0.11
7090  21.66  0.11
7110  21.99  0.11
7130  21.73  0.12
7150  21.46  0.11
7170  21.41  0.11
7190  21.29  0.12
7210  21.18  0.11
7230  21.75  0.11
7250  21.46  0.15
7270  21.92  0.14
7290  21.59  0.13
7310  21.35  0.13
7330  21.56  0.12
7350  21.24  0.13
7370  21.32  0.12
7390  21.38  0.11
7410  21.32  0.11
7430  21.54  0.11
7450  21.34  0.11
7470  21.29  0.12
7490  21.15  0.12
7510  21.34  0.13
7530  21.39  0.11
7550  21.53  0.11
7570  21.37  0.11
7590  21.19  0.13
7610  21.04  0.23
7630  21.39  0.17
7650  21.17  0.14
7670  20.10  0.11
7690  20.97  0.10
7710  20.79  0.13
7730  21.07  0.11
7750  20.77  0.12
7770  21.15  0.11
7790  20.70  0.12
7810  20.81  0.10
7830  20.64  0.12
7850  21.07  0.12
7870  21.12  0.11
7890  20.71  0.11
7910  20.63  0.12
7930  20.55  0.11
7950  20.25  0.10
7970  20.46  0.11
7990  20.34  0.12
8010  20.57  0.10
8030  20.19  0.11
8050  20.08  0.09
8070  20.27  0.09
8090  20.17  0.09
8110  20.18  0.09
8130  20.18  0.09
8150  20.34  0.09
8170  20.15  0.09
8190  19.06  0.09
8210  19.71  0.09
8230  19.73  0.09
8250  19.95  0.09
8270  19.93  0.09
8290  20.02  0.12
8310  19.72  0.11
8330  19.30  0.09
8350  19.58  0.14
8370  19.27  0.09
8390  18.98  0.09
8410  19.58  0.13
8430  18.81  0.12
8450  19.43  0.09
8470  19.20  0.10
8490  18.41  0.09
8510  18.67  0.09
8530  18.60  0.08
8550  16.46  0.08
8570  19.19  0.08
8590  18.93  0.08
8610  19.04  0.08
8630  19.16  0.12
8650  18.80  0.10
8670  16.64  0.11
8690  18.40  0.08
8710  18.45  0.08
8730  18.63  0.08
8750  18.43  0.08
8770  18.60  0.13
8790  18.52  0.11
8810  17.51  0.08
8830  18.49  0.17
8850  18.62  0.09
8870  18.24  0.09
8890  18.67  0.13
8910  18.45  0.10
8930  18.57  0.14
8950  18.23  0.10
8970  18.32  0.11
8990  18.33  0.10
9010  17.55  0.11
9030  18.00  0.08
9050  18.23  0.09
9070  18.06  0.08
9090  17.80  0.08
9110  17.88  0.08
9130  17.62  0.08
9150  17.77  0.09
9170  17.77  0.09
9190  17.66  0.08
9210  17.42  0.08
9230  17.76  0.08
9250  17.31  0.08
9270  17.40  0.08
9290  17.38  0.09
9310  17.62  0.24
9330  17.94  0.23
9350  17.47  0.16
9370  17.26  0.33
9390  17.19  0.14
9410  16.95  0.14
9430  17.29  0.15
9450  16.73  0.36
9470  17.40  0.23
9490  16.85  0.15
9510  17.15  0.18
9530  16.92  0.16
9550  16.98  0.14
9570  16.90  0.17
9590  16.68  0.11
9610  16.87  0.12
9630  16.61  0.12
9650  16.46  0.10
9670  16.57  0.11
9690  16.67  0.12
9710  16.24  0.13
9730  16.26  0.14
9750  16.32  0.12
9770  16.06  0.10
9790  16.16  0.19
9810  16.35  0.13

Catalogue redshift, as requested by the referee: 0.000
